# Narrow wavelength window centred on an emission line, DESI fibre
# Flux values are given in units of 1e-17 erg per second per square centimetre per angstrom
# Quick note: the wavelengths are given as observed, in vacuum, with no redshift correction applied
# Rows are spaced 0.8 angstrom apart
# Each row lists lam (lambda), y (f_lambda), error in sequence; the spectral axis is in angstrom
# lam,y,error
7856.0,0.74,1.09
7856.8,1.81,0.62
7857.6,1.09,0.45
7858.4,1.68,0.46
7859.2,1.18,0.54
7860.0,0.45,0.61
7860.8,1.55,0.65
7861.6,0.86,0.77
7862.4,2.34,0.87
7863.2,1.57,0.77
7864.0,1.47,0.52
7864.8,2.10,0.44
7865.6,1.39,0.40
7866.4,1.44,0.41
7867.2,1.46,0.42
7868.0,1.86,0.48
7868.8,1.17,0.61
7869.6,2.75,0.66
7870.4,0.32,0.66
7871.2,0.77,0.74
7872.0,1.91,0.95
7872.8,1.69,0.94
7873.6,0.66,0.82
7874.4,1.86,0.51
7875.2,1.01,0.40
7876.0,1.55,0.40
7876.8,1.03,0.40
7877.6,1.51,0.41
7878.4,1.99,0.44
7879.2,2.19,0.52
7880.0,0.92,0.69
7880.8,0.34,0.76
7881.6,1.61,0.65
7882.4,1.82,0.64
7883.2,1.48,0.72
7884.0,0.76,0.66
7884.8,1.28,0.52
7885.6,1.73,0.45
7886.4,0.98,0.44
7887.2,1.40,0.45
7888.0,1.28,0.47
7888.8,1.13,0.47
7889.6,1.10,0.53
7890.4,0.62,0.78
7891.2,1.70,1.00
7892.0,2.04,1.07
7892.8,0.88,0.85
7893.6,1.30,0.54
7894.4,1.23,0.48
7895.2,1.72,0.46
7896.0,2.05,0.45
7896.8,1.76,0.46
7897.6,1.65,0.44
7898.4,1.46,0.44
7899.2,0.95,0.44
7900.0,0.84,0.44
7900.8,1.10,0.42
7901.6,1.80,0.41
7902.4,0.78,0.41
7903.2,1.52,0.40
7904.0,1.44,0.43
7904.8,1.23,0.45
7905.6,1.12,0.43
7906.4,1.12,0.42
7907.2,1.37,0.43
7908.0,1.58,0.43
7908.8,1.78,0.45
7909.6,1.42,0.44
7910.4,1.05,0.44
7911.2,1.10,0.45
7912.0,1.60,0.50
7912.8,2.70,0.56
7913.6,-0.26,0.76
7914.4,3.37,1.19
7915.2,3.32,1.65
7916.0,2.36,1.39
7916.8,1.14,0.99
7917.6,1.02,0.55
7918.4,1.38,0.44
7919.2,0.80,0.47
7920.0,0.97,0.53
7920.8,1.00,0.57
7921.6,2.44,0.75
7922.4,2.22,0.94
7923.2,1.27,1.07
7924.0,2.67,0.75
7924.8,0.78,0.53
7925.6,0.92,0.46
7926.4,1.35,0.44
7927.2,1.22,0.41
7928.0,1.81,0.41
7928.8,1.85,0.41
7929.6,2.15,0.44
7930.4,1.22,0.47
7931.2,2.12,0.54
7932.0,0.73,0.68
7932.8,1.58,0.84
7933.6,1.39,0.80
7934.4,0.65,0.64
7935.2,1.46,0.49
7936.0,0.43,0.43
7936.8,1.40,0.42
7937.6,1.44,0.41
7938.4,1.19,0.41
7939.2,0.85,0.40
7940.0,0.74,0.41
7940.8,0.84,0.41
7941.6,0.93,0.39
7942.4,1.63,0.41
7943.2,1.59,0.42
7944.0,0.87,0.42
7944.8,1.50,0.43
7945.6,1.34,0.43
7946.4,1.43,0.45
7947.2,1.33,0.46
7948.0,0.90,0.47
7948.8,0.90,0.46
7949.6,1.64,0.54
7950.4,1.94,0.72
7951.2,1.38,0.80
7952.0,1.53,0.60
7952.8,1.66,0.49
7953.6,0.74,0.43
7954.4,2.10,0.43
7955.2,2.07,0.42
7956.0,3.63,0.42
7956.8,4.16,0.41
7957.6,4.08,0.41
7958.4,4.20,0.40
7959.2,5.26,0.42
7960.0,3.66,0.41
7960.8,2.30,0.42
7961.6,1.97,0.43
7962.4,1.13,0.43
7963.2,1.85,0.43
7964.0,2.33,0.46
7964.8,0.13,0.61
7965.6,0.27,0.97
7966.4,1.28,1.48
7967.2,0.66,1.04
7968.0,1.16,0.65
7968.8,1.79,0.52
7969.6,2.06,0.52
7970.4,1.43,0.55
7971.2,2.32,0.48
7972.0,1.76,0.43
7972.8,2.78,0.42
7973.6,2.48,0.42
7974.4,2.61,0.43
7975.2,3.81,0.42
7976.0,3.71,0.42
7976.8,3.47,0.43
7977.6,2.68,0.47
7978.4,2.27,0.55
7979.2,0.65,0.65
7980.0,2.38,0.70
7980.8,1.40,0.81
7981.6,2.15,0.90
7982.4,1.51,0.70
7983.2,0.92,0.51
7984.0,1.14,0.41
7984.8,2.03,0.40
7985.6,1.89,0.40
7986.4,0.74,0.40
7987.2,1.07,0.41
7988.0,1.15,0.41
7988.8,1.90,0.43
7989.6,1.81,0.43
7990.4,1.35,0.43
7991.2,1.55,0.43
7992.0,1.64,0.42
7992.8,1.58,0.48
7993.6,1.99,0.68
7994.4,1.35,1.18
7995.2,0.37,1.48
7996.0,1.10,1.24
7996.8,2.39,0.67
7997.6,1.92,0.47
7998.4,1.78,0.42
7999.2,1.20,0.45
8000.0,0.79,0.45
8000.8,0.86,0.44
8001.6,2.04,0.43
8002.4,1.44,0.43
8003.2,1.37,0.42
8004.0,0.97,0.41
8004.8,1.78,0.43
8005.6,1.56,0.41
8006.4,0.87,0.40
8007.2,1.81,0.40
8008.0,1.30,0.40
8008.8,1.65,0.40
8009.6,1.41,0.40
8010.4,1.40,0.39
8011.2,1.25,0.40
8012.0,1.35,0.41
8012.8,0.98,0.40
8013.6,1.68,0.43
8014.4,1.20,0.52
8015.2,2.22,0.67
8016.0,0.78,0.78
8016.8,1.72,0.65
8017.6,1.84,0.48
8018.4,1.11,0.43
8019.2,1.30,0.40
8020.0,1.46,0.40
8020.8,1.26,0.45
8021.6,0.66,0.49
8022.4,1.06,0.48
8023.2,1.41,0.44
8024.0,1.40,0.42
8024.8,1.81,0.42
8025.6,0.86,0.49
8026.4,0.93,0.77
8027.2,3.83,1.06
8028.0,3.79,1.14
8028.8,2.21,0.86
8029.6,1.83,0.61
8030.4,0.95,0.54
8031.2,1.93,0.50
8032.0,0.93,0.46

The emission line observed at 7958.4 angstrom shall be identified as [S II]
